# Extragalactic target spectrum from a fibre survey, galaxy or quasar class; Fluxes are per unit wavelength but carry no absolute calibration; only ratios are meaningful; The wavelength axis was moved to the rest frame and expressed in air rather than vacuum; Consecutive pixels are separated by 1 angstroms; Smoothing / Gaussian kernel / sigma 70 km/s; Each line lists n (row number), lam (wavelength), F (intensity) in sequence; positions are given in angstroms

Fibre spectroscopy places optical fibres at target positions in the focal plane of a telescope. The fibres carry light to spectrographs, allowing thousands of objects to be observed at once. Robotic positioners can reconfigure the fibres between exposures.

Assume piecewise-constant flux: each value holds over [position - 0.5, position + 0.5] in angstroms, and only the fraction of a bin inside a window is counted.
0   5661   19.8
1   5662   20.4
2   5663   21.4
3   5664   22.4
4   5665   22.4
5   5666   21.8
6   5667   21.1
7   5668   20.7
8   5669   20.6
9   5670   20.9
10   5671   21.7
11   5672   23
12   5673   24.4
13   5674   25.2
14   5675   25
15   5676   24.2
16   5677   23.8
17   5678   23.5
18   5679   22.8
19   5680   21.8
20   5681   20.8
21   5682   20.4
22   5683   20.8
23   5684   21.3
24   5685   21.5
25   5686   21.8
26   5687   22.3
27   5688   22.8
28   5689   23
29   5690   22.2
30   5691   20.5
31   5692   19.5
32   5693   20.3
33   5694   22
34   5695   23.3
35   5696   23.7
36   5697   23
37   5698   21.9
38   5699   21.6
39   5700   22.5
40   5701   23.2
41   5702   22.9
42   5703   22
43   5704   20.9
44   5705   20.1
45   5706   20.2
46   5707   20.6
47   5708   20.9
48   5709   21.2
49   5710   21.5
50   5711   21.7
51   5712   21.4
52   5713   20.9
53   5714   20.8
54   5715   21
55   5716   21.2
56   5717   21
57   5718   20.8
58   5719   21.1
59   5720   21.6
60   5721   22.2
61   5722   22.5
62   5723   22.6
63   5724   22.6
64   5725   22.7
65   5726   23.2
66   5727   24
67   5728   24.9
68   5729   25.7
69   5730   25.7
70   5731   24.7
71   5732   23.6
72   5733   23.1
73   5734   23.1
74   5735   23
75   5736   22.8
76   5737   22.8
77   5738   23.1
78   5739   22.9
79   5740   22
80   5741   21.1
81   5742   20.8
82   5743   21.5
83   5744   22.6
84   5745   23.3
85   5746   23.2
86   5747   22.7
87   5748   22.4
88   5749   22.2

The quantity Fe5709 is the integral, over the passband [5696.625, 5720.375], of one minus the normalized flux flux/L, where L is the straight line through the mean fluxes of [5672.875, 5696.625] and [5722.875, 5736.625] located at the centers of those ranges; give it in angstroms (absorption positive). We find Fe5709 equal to 1.70 angstroms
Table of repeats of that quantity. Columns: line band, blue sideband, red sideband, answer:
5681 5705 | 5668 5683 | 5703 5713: -0.12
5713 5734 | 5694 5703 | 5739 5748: -0.28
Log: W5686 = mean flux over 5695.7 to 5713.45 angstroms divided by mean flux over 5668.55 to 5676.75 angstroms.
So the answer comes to 0.94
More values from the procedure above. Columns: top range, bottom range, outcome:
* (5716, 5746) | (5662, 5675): 1.03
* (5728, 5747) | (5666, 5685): 1.04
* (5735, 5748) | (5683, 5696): 1.03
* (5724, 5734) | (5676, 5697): 1.09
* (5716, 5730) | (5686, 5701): 1.03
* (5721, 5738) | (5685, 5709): 1.08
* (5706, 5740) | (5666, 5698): 1.01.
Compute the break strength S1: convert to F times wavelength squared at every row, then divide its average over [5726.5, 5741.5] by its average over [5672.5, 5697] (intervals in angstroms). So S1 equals 1.07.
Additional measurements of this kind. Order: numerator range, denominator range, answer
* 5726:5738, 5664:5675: 1.09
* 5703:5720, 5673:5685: 0.94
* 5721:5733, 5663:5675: 1.09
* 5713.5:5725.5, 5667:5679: 0.96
